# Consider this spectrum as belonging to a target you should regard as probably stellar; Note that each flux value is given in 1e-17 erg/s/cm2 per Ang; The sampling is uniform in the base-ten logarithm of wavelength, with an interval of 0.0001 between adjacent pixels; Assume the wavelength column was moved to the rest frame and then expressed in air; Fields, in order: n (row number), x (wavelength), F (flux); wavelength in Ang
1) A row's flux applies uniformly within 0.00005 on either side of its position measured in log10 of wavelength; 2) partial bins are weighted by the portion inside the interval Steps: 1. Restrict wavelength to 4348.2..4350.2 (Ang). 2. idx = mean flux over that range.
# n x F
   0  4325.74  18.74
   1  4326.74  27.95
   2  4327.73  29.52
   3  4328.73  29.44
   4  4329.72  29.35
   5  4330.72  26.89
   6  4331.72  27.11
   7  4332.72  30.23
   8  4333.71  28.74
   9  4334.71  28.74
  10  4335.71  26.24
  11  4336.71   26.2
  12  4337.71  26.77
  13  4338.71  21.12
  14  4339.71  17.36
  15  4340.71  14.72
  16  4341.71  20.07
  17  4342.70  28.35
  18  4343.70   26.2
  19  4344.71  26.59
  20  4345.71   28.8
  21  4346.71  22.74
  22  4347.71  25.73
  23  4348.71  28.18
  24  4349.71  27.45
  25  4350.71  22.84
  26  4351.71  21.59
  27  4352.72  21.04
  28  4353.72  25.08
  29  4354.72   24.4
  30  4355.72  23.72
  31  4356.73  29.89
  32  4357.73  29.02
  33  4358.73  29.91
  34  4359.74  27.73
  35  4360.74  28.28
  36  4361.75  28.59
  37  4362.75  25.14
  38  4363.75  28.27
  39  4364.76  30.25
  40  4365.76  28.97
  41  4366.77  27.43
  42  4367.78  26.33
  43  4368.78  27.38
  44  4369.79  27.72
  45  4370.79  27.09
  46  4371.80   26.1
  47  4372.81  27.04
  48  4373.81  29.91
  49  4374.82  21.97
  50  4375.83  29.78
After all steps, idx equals 27.8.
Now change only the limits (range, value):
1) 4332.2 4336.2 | 28.5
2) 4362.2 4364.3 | 26.9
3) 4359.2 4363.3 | 27.5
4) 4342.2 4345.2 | 27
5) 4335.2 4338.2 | 26.4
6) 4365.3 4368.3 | 27.5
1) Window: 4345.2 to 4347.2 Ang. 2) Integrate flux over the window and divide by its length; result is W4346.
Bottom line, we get 25.8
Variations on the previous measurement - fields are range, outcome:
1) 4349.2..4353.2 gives 23.2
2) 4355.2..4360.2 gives 28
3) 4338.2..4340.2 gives 19.3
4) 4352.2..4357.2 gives 24.8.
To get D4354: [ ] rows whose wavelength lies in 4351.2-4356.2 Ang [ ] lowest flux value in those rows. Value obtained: 21.04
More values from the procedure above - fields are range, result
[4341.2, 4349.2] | 20.07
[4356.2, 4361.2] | 27.73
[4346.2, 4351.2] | 22.74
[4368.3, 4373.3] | 26.1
